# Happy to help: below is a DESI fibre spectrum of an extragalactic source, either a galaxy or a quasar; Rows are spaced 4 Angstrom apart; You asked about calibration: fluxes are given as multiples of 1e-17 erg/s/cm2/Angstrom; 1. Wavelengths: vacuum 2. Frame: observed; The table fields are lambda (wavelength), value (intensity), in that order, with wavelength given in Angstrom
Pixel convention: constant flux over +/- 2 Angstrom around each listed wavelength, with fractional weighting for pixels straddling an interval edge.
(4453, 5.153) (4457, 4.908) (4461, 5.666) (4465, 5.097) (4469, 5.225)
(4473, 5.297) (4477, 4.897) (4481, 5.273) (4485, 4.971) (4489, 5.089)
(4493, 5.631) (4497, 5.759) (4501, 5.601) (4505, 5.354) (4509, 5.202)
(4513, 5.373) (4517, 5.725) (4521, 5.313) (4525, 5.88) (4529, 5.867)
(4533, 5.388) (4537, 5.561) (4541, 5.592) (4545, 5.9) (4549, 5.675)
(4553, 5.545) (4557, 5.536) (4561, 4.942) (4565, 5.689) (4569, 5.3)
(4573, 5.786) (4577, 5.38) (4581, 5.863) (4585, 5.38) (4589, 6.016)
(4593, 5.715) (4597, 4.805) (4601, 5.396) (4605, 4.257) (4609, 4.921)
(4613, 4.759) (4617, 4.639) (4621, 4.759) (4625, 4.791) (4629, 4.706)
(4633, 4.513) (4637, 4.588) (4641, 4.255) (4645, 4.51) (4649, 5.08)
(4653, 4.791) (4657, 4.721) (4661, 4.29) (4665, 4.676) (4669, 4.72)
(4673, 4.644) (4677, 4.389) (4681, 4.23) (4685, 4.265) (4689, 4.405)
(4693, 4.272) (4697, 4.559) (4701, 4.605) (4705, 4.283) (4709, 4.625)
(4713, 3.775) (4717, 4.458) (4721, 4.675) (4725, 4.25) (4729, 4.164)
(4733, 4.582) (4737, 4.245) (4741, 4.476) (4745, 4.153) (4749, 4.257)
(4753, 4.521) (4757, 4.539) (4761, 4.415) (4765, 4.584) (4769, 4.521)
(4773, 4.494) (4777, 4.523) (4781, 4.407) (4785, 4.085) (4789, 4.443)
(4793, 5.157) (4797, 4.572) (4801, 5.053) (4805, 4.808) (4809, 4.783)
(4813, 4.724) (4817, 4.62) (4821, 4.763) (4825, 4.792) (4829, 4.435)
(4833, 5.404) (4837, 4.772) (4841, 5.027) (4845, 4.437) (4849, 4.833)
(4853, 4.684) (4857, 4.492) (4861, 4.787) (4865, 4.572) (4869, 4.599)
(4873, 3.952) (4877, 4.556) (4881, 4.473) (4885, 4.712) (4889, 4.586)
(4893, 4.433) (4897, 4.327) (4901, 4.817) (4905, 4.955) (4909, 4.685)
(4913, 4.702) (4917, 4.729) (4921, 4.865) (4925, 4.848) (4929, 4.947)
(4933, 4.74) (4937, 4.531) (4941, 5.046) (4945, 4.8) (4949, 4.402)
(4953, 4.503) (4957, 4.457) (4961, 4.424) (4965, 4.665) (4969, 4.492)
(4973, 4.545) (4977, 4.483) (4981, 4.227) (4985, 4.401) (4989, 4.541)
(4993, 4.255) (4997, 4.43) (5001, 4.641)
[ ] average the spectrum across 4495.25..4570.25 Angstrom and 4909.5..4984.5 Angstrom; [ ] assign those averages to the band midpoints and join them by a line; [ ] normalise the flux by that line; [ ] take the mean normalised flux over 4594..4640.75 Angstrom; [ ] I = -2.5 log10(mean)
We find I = 0.13 mag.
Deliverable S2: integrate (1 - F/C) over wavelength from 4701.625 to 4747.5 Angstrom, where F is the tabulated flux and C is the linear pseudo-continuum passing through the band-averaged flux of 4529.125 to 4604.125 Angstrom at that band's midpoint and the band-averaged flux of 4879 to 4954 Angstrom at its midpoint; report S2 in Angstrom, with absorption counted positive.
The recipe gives 7.15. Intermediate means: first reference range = 5.52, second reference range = 4.69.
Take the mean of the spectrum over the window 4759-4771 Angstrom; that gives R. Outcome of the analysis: 4.51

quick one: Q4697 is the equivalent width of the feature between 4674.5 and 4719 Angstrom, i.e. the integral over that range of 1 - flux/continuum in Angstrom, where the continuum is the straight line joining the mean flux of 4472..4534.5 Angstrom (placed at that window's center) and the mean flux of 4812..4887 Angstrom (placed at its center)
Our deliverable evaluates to 5.7 Angstrom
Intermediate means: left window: 5.42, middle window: 4.35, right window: 4.66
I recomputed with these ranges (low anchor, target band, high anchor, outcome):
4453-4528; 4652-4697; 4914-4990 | 0.13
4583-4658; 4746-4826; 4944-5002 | 0.02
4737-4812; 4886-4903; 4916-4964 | 0.02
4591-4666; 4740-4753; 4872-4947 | 0.10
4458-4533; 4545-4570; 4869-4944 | -0.04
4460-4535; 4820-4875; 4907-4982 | 0.03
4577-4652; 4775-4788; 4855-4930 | 0.10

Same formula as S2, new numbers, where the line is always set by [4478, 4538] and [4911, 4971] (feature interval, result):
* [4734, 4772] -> 4.5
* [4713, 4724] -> 1.5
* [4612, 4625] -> 1.3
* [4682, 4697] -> 2.3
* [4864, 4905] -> 2.2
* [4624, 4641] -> 2.1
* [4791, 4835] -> 0.7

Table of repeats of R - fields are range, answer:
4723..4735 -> 4.33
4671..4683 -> 4.42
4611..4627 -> 4.74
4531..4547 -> 5.61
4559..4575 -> 5.43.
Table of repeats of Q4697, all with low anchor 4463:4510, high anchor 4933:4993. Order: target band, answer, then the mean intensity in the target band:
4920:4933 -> -0.8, 4.87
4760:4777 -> 1.2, 4.51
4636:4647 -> 1.3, 4.44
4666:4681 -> 1.3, 4.54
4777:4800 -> 1.2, 4.55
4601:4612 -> 0.7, 4.75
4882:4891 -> 0.0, 4.63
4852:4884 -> 1.2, 4.52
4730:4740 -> 1.0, 4.39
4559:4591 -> -2.5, 5.54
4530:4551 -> -1.8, 5.63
